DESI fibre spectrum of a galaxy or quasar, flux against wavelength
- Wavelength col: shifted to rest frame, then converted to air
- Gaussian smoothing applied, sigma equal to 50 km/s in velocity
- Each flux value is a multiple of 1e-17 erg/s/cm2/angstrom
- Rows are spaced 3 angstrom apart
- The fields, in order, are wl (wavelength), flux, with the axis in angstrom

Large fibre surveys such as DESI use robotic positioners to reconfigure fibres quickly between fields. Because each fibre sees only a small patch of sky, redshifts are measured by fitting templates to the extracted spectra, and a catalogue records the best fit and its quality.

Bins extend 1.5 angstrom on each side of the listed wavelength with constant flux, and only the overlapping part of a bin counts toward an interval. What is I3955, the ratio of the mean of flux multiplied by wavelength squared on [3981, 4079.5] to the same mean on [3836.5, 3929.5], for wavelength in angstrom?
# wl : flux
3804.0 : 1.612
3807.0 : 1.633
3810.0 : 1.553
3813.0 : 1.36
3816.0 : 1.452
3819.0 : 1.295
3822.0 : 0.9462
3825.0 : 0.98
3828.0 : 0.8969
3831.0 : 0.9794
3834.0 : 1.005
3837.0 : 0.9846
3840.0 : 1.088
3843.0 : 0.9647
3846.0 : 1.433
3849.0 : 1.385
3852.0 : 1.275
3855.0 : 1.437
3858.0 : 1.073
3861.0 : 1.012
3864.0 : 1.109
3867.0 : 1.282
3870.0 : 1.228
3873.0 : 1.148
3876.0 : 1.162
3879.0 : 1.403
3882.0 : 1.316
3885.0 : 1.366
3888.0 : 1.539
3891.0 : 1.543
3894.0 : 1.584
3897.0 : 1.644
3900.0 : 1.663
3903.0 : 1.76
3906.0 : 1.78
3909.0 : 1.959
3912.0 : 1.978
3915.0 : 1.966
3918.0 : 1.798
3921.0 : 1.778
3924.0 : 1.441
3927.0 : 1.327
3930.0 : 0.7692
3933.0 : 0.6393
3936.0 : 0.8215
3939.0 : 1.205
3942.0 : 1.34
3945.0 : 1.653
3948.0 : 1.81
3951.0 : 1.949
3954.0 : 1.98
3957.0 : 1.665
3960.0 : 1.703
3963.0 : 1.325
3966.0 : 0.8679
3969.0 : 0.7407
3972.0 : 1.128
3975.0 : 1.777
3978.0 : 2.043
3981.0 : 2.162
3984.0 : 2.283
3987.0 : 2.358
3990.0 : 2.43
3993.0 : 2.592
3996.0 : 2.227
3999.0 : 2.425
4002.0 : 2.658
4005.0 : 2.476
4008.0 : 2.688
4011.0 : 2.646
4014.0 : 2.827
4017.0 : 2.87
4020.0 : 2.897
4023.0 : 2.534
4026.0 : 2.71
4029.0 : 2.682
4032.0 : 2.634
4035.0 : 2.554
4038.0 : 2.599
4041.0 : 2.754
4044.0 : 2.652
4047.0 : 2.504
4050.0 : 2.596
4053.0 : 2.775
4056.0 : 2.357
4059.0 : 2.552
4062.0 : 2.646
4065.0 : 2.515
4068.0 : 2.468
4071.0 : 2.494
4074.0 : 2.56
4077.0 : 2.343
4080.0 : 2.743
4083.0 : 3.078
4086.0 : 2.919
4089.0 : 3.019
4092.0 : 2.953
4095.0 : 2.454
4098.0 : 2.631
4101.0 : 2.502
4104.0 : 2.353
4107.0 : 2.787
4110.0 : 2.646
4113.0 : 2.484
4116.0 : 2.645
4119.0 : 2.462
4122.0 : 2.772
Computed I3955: 1.9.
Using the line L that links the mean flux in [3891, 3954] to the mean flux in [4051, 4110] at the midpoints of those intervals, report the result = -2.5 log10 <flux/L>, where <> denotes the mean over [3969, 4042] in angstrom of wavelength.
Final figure -0.14 mag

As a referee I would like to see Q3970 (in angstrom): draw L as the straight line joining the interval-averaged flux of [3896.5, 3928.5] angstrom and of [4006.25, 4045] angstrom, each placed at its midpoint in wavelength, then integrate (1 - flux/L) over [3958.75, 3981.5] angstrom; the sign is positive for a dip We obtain 8.1 angstrom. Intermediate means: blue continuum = 1.74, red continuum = 2.7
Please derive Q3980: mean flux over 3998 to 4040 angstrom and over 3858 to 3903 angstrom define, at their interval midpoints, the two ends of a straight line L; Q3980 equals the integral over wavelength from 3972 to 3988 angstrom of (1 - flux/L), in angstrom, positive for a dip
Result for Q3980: 1.9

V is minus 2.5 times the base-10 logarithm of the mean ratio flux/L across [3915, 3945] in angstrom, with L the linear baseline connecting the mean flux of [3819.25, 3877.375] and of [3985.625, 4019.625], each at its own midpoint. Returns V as 0.40 mag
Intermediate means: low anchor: 1.13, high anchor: 2.58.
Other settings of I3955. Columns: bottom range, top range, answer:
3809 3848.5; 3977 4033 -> 2.42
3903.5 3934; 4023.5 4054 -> 1.79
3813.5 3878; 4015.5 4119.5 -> 2.56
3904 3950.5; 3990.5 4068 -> 1.84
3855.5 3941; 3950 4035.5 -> 1.65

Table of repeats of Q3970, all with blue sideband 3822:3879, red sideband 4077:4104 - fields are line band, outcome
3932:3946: 4.88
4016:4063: -4.91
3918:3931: 1.76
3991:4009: -3.11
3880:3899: -1.37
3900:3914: -3.10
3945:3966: 1.85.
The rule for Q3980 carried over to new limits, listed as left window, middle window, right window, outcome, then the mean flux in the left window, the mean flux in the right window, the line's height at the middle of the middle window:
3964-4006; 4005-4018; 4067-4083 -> -3.3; 2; 2.58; 2.17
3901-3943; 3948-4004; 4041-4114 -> -0.6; 1.47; 2.63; 1.87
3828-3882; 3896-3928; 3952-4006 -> -4.8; 1.17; 1.93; 1.52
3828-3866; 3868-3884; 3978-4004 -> 1.5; 1.14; 2.37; 1.39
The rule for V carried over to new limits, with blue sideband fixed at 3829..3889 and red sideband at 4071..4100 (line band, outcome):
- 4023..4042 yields -0.118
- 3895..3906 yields -0.145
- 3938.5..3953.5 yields 0.095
